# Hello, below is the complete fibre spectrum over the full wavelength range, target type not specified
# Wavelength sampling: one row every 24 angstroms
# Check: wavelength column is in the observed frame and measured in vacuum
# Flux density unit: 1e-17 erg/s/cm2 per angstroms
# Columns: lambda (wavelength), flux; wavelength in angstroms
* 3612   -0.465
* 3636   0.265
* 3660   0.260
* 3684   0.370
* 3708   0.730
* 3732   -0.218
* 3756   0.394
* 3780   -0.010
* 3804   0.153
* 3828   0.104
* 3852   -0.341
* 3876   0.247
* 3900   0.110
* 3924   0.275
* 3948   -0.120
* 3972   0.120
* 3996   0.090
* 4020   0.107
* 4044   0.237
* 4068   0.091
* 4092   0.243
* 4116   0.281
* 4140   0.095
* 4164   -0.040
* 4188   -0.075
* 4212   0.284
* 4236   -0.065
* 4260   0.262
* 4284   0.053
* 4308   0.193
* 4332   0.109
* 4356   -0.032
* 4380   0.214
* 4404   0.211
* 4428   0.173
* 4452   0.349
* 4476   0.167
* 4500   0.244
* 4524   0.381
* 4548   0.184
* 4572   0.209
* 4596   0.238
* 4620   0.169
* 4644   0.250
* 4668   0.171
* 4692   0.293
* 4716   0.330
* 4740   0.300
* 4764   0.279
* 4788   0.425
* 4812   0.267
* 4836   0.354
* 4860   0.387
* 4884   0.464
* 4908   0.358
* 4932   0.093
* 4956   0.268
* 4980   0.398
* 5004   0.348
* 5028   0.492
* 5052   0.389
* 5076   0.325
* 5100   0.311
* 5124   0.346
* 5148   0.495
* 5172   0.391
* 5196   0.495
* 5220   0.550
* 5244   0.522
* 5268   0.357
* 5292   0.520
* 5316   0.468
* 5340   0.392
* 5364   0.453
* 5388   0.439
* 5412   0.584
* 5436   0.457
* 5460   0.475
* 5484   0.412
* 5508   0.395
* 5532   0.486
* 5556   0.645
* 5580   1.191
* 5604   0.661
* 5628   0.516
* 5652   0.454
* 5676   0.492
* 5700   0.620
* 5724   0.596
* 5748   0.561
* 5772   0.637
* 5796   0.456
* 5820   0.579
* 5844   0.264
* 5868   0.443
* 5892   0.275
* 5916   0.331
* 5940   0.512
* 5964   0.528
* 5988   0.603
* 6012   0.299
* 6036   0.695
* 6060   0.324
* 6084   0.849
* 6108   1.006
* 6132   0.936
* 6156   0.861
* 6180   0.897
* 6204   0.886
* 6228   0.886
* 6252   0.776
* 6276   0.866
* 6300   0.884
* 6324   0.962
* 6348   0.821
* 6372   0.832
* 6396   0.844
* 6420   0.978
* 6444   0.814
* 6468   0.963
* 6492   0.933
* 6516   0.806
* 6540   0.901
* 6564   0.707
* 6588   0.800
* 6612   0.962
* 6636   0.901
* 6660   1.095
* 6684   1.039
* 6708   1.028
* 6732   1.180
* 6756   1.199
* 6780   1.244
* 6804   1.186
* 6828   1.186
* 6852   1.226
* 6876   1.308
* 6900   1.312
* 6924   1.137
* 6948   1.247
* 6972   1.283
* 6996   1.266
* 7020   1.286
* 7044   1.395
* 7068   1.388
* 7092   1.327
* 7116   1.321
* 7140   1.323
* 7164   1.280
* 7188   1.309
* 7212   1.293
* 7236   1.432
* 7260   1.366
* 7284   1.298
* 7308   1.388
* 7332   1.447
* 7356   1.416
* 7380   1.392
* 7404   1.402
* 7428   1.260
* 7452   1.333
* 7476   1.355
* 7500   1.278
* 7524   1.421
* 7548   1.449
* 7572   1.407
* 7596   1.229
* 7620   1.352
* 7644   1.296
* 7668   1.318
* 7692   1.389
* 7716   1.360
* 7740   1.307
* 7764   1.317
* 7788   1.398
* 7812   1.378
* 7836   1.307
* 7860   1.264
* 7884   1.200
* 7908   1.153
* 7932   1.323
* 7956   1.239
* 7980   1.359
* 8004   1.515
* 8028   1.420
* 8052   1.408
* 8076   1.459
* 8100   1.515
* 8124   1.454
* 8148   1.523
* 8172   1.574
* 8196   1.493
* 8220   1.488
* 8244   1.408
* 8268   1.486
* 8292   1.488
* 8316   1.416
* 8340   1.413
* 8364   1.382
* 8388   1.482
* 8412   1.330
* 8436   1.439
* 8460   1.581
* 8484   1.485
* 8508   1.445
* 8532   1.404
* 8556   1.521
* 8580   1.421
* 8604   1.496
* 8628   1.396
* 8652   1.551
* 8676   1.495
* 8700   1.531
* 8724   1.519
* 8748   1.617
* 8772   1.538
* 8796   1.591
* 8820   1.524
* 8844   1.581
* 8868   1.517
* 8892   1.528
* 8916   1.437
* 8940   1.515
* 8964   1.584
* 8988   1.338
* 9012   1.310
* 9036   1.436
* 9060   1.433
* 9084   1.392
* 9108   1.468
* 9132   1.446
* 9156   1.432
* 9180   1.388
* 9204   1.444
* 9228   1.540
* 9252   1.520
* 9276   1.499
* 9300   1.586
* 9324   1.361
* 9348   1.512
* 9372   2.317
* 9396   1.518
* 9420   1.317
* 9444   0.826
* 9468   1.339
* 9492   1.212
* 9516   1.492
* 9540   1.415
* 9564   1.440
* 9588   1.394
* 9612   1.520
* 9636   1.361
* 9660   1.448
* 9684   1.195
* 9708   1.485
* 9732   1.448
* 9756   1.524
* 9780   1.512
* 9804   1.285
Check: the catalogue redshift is 0.53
